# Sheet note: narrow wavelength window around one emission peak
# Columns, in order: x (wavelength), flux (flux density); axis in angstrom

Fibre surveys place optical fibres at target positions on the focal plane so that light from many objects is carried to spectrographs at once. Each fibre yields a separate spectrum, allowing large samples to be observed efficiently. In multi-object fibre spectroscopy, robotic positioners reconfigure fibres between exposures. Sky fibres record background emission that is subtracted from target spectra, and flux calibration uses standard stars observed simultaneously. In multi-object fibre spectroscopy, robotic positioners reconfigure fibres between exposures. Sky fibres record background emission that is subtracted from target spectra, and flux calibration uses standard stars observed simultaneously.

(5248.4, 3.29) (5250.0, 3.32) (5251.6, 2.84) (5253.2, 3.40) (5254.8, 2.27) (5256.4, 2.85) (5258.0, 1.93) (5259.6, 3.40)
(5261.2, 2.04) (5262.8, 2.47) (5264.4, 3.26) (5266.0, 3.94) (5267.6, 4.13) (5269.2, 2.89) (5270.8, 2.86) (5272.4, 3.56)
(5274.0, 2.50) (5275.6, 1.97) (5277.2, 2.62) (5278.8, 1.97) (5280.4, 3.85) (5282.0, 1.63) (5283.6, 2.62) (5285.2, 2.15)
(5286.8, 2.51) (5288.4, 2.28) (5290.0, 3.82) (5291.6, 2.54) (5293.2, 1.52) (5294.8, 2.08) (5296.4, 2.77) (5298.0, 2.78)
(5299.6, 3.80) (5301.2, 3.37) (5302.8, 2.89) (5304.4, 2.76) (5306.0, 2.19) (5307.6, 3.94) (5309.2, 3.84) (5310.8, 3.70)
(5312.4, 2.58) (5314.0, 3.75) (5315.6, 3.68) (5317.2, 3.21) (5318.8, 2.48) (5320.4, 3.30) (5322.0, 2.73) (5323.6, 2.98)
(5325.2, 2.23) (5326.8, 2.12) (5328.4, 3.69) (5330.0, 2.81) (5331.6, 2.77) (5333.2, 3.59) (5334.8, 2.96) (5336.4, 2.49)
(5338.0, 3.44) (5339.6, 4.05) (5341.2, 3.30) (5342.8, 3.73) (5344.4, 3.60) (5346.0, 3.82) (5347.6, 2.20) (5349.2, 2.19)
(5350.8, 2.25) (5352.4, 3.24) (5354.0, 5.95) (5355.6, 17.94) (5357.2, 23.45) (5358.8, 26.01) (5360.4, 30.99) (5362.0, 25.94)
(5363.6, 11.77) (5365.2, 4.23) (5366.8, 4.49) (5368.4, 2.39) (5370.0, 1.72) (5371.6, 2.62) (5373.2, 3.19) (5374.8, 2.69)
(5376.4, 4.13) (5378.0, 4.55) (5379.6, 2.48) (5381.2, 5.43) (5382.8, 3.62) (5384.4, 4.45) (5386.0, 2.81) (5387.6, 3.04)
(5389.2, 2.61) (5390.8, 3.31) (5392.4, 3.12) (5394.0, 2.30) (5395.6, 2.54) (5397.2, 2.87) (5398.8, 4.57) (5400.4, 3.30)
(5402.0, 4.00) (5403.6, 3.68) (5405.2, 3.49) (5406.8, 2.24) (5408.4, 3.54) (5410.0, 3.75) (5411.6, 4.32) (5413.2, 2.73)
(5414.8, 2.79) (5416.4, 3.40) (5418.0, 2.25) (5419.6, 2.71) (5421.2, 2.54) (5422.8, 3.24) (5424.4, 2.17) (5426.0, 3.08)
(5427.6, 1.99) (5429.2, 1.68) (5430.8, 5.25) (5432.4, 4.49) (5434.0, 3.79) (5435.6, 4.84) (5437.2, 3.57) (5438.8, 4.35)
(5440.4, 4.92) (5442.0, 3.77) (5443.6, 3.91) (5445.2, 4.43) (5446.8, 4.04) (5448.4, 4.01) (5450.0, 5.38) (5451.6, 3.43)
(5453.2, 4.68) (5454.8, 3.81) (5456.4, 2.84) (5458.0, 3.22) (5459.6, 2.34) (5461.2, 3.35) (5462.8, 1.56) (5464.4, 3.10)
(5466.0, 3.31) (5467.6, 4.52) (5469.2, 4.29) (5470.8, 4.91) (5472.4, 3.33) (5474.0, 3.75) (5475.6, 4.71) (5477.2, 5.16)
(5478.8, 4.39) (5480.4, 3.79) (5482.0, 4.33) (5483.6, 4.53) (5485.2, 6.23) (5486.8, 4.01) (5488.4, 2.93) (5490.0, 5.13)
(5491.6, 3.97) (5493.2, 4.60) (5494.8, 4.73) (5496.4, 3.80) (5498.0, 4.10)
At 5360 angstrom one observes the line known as [O II] 3727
